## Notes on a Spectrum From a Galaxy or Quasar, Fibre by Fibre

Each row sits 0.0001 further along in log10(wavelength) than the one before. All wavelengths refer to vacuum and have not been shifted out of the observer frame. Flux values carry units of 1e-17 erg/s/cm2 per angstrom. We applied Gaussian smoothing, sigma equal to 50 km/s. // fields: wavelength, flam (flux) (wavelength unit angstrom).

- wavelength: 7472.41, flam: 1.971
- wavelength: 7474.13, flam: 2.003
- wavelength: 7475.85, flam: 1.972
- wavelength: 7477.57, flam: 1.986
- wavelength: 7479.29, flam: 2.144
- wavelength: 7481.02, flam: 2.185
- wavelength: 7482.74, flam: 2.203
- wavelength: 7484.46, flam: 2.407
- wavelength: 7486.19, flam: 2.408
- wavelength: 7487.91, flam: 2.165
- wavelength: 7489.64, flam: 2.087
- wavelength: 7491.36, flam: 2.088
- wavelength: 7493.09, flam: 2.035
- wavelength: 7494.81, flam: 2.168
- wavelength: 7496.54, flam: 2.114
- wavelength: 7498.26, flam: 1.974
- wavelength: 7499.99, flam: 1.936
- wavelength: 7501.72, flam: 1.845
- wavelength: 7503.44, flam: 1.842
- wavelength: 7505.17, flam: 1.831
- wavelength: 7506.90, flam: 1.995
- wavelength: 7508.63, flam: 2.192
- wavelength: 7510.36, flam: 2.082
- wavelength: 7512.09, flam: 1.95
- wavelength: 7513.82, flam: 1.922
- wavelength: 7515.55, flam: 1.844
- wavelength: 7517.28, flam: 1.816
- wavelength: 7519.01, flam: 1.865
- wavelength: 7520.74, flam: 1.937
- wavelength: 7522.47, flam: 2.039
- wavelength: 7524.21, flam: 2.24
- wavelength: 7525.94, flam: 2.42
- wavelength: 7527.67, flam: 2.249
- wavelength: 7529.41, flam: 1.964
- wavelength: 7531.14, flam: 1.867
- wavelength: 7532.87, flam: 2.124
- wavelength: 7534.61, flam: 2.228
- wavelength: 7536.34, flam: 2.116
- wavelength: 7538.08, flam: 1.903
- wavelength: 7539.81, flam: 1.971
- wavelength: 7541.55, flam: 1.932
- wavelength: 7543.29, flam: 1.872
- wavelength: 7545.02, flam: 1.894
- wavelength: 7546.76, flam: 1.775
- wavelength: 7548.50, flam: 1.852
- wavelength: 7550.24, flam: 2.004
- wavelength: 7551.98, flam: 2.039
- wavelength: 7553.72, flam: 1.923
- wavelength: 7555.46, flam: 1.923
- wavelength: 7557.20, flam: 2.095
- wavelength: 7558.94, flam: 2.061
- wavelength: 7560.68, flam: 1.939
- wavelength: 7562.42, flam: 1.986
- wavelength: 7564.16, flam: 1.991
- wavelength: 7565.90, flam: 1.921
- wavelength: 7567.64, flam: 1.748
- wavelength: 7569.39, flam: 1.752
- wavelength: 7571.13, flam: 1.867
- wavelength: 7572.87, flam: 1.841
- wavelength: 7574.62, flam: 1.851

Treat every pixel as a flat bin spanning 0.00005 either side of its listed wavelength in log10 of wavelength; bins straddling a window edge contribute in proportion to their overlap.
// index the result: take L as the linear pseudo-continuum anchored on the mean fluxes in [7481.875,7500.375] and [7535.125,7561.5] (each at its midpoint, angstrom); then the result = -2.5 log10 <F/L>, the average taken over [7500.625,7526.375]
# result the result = 0.05 mag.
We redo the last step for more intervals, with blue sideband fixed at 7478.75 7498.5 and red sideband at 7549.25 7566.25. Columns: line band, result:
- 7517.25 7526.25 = 0.02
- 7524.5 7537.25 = -0.04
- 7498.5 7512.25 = 0.09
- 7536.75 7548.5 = 0.07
